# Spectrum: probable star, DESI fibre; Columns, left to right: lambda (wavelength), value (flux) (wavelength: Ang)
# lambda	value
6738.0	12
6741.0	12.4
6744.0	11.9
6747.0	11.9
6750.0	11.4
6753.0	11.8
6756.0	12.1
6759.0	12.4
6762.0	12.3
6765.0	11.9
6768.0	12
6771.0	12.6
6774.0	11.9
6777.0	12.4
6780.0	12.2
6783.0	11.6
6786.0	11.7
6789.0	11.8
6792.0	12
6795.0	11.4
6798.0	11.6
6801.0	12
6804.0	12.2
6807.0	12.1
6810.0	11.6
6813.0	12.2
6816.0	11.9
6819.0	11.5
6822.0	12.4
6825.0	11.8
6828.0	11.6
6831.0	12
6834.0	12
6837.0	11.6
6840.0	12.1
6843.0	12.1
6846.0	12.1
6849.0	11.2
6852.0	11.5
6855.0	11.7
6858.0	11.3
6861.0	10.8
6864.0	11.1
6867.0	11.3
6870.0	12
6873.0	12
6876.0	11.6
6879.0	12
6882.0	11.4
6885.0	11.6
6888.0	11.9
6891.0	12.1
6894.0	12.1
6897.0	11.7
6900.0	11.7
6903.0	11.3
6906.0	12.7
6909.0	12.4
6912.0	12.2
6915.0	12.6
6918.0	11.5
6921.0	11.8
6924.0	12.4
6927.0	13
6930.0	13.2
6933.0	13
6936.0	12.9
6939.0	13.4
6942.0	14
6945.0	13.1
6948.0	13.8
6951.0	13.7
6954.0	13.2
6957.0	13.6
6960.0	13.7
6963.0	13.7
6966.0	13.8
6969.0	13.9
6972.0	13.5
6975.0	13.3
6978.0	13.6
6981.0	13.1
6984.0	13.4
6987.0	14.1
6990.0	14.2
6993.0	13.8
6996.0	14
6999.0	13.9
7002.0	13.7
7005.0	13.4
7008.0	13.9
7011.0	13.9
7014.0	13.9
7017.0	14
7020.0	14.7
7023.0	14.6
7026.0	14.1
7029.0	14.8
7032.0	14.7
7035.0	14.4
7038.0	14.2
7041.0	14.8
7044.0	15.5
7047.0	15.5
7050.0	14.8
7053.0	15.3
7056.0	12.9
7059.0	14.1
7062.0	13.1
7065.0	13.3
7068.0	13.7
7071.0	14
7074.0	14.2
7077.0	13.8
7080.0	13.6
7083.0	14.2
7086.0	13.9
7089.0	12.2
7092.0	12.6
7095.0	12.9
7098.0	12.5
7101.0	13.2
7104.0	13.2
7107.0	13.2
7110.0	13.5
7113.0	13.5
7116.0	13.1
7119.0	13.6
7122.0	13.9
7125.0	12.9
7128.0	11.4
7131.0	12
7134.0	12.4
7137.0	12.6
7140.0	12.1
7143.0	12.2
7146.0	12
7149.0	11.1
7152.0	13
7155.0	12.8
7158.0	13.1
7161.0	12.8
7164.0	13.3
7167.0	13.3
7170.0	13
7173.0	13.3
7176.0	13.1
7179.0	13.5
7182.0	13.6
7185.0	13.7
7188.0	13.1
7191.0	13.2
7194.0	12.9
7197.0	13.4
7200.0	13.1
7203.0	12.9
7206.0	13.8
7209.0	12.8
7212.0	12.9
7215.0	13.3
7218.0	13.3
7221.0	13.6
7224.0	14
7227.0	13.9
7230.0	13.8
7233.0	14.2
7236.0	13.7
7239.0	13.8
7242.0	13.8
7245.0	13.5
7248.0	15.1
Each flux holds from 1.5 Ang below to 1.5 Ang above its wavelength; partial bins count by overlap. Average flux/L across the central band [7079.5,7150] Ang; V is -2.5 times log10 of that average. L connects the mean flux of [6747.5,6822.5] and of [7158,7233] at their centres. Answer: 0.019 mag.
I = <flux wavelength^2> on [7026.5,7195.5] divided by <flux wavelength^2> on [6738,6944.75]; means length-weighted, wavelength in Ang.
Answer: 1.20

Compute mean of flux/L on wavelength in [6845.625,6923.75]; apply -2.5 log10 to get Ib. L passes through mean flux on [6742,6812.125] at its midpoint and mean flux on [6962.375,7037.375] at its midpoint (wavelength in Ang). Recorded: 0.10 mag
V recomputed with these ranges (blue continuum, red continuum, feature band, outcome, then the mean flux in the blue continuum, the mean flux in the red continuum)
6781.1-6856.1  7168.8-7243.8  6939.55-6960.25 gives -0.10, 11.8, 13.4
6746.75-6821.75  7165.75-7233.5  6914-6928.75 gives 0.01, 11.9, 13.4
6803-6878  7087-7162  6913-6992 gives -0.10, 11.7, 12.7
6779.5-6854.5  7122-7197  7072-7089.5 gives -0.10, 11.8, 12.8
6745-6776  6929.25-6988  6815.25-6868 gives 0.09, 12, 13.5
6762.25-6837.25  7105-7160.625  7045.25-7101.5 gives -0.09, 11.9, 12.7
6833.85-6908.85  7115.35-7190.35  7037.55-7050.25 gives -0.21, 11.7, 12.8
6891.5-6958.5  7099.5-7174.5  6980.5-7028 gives -0.10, 12.7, 12.8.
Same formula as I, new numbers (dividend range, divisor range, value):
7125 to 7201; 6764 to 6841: 1.19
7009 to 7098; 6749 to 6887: 1.27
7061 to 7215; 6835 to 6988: 1.12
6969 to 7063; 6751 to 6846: 1.26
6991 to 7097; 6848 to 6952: 1.20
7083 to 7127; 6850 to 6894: 1.21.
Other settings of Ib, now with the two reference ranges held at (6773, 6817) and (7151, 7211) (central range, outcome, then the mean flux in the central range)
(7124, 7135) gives 0.08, 12.1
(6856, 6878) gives 0.06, 11.5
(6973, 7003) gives -0.10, 13.7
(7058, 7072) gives -0.07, 13.6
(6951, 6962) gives -0.09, 13.5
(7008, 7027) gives -0.12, 14.2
